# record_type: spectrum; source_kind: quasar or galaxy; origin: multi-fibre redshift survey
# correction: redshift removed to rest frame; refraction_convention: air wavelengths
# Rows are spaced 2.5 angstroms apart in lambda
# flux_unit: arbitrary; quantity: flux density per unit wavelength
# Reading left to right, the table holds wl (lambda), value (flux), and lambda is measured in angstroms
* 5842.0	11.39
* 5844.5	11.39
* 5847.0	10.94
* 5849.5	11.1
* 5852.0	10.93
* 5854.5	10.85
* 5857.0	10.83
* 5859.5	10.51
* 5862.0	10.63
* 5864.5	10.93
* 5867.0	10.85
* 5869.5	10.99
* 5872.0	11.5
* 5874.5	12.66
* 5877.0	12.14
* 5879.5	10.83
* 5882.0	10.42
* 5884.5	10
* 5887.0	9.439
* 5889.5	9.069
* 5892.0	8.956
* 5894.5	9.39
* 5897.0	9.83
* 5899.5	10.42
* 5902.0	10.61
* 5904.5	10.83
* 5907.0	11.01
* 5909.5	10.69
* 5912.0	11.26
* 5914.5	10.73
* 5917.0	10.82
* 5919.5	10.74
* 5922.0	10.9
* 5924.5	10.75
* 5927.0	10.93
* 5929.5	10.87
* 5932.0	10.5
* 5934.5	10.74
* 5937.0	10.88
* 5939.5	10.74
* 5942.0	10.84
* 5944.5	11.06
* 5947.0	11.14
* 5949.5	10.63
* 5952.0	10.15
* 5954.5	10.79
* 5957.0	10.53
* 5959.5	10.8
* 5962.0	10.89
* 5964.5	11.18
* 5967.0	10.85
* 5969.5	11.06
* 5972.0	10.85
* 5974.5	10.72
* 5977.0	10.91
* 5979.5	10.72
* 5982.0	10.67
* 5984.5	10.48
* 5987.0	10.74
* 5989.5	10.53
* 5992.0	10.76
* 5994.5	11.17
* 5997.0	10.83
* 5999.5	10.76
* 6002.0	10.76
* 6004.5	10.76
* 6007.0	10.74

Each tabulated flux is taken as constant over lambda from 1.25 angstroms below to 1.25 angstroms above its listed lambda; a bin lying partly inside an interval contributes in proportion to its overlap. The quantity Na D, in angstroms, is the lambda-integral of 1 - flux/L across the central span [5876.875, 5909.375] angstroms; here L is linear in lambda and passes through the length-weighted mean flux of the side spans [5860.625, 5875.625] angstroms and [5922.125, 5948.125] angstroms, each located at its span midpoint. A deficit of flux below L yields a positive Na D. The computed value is 2.7 angstroms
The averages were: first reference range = 11.2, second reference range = 10.8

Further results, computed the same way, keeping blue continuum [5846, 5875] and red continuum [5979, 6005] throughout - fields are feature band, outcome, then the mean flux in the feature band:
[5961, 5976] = -0.18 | 10.9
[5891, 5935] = 1.41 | 10.6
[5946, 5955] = 0.15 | 10.7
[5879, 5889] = 0.85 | 10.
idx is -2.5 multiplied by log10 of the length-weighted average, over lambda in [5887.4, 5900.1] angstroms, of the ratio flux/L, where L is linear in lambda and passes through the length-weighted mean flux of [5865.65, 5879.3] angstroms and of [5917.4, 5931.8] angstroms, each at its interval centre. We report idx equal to 0.19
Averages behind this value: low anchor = 11.6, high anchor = 10.8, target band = 9.48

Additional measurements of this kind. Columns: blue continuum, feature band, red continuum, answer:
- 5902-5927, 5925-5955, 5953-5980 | 0.01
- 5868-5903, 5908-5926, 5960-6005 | -0.03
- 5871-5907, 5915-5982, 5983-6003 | -0.02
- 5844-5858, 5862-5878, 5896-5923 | -0.05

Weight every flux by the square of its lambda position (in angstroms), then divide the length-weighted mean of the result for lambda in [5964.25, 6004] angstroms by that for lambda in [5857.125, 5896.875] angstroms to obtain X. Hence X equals 1.06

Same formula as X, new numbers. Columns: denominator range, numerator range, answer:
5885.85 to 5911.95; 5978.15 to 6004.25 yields 1.10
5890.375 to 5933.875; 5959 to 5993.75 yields 1.05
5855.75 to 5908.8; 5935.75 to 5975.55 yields 1.05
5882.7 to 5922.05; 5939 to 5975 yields 1.07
